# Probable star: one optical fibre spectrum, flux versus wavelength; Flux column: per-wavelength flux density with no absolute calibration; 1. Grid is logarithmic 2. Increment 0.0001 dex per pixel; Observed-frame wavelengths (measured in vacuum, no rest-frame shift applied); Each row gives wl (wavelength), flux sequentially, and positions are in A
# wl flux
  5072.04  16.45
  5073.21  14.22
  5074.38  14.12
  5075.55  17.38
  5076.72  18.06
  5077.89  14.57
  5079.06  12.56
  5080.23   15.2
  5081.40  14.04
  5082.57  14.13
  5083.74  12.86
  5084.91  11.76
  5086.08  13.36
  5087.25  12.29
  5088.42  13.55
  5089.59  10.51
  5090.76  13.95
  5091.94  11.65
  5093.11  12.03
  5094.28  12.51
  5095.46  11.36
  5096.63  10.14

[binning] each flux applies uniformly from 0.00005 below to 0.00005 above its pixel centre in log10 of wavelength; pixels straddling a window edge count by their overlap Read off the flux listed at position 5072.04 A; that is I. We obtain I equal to 16.45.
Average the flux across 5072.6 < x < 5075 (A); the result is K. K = 14.2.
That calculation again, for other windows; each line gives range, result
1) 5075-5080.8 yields 15.5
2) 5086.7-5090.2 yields 12.1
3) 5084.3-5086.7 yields 12.6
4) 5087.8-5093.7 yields 12.3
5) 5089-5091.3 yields 12.2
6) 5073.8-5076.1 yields 15.7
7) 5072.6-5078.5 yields 15.6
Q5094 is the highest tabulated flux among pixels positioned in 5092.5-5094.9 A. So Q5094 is 12.51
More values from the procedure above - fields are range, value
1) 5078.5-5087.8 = 15.2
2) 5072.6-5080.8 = 18.06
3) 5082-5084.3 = 14.13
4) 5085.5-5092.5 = 13.95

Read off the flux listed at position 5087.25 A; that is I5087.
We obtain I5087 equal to 12.29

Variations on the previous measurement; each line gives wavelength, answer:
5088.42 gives 13.55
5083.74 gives 12.86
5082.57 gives 14.13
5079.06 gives 12.56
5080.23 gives 15.2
